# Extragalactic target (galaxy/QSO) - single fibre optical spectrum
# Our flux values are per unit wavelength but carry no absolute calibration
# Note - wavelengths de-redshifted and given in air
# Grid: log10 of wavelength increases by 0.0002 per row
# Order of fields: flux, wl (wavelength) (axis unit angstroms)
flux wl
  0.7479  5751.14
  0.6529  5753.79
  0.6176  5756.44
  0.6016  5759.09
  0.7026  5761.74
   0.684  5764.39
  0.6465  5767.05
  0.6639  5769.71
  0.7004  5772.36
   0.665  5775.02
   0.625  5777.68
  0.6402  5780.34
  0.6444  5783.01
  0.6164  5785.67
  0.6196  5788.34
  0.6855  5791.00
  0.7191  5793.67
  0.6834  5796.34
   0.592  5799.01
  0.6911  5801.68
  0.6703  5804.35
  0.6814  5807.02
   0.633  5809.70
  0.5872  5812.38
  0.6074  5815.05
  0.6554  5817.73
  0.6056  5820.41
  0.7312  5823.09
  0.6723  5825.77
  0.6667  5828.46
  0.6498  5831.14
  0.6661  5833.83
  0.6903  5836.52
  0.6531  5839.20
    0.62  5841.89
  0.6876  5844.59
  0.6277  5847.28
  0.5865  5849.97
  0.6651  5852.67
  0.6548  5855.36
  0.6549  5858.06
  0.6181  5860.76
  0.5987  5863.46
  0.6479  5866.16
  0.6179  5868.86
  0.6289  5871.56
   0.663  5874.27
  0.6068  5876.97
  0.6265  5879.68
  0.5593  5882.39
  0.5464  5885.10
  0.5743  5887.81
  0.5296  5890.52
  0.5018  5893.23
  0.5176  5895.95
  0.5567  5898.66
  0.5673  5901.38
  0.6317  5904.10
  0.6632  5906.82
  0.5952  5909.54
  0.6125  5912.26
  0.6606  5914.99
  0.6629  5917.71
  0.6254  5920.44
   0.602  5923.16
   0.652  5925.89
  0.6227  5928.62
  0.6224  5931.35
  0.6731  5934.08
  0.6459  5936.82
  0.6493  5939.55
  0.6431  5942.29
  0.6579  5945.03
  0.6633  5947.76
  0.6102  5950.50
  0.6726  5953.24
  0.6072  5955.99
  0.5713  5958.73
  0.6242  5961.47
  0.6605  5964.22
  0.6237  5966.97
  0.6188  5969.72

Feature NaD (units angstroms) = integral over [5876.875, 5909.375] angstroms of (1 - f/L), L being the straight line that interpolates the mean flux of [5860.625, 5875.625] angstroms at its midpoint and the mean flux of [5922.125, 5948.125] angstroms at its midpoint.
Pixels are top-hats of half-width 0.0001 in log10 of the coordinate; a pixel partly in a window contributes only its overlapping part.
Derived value 3.2 angstroms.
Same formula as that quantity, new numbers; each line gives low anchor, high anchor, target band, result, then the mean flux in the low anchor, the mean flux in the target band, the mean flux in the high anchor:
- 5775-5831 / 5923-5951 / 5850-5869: 0.4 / 0.652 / 0.634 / 0.643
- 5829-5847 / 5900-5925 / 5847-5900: 3.7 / 0.659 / 0.599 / 0.625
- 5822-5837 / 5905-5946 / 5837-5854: 0.7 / 0.678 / 0.642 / 0.639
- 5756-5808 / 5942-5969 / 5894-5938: 1.4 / 0.658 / 0.618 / 0.633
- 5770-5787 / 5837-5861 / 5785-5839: -0.8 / 0.65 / 0.657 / 0.644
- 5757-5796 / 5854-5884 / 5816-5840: -1.0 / 0.658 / 0.665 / 0.625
